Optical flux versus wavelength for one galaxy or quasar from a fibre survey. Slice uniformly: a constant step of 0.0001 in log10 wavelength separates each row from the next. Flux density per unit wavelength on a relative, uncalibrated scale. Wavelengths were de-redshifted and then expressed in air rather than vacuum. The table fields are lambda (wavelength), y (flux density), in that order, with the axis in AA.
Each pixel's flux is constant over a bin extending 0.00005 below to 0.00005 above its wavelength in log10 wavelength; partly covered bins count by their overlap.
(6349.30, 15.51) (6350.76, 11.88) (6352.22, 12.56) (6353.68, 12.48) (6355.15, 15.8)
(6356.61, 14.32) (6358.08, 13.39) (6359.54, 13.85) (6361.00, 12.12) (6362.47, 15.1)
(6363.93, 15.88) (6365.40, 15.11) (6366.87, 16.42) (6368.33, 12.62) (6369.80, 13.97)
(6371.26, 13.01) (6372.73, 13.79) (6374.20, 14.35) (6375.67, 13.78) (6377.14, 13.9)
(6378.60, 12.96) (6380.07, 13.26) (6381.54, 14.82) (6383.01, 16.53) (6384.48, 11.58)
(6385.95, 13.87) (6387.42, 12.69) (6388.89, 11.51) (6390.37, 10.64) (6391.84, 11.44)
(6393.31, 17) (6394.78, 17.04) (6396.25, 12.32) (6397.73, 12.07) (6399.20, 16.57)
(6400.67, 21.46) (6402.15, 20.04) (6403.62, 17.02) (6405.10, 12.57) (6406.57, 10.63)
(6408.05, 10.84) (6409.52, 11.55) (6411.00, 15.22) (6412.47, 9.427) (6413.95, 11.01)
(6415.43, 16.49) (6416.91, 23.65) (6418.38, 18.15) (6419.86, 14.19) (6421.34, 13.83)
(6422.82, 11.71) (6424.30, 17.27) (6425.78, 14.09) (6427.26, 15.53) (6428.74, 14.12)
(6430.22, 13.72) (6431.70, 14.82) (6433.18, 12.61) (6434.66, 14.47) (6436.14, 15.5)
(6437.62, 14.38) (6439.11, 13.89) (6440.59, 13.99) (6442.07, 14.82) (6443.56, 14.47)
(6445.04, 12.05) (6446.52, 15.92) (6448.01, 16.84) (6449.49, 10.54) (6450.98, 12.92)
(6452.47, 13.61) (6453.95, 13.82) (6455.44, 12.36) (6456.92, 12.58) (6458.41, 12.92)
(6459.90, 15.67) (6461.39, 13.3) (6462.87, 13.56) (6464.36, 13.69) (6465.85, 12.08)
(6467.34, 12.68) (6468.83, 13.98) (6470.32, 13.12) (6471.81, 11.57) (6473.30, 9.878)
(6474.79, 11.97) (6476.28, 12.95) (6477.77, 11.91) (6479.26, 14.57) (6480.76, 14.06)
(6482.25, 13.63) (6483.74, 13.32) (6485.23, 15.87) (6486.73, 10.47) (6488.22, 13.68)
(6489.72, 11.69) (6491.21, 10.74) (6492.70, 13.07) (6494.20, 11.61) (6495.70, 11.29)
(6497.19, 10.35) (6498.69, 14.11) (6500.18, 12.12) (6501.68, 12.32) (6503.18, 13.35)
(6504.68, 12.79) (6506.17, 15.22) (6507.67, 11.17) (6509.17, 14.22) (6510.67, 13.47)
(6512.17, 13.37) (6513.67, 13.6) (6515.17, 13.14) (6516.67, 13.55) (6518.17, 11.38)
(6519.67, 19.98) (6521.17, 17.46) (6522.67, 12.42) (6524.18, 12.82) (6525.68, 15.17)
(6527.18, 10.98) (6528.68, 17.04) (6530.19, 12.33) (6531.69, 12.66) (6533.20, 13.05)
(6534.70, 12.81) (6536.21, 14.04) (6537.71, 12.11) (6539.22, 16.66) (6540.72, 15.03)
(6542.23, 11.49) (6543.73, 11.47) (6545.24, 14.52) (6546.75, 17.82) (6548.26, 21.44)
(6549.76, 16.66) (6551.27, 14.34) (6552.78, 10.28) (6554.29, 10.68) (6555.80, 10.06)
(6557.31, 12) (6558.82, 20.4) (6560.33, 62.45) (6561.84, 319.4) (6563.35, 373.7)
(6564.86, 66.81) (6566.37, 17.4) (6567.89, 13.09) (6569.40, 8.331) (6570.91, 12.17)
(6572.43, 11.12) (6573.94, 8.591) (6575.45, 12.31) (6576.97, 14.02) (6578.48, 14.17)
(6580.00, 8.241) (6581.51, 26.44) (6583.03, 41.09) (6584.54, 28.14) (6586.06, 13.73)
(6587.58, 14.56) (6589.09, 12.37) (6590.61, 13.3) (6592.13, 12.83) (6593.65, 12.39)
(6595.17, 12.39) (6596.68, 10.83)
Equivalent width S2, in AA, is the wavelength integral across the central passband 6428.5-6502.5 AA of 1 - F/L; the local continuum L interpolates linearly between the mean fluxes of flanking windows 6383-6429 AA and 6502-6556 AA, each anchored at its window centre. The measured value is 5.08 AA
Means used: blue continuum 14.4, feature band 13.2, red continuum 13.9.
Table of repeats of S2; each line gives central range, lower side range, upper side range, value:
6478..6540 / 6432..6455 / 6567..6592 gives 6.07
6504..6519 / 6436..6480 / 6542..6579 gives 8.33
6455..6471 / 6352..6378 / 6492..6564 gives 6.56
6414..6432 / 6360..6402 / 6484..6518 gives -2.31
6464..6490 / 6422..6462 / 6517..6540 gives 2.17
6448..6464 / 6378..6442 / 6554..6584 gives 7.70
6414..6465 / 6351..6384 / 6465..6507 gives -4.63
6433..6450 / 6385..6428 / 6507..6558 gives 0.07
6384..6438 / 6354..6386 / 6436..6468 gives -1.88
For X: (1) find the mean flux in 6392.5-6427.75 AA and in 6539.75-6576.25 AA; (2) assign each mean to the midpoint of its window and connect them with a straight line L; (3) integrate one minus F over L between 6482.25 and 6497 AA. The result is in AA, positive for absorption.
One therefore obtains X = 8.9 AA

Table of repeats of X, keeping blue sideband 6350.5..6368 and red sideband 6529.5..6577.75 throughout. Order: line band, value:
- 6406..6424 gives 5.9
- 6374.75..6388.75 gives 2.6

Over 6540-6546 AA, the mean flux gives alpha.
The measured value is 13.1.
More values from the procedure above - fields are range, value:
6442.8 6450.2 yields 14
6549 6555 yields 13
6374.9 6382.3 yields 13.8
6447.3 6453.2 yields 13.4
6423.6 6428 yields 15.6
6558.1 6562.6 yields 135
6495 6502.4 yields 12.1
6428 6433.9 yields 13.8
